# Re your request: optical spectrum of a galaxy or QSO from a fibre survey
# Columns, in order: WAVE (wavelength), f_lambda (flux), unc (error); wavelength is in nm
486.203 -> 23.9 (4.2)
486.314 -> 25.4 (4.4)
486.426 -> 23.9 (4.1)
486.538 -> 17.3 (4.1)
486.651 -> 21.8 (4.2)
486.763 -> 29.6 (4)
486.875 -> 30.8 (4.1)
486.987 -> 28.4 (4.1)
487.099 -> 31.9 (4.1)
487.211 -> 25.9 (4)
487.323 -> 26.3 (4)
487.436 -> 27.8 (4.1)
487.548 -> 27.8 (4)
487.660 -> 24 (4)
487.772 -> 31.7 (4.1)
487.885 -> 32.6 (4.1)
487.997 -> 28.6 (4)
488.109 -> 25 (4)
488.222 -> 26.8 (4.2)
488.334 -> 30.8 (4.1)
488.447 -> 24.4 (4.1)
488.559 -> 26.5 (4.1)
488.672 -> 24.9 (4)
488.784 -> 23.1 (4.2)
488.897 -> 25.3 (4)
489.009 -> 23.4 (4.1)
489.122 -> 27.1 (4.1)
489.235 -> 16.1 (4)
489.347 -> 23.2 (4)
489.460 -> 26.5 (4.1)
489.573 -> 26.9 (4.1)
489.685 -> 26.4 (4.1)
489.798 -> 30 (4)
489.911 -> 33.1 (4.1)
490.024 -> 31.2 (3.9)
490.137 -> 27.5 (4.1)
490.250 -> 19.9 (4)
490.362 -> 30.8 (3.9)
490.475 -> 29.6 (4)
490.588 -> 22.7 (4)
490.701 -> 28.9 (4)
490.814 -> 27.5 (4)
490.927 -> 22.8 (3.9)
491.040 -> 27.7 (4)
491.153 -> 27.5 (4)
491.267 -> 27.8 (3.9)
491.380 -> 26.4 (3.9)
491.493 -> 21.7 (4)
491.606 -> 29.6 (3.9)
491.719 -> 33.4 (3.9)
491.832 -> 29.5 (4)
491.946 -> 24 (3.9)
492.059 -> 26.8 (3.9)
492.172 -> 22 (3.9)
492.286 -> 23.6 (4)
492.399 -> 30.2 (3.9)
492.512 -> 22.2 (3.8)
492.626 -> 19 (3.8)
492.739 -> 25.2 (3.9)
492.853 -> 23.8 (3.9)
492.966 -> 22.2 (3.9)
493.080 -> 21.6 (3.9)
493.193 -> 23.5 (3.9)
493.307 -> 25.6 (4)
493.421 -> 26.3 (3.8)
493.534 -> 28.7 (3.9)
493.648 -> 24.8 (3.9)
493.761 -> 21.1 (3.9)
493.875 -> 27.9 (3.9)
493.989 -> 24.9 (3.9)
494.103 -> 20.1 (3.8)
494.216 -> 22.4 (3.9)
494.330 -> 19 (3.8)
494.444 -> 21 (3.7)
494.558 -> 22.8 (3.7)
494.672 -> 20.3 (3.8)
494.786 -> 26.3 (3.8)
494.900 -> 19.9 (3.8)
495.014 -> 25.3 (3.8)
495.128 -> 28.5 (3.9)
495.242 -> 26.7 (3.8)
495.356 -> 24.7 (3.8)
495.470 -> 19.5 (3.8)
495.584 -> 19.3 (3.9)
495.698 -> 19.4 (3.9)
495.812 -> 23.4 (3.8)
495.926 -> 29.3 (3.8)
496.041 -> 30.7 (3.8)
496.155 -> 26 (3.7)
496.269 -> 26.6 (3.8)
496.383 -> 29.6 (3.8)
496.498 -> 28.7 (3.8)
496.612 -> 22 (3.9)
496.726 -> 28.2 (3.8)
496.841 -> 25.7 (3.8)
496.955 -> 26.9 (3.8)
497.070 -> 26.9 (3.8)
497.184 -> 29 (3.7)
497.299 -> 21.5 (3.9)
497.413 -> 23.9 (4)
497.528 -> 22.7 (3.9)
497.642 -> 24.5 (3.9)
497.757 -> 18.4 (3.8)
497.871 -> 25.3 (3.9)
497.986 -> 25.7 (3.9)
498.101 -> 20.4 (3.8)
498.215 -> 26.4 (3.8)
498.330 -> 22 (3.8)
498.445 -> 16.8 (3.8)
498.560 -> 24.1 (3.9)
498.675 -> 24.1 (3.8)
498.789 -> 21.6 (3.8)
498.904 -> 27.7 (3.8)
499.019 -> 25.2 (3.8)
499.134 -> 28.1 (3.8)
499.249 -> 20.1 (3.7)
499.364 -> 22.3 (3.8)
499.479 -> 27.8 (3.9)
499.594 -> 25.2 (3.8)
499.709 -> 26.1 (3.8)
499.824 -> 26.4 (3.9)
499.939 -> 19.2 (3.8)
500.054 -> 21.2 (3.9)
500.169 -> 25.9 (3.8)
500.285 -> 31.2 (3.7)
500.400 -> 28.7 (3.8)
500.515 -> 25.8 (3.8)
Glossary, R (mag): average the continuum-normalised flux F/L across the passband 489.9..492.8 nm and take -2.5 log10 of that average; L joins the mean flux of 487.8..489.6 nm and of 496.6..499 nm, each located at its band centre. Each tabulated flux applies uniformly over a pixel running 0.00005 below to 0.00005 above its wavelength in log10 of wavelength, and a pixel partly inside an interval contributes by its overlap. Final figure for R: -0.05 mag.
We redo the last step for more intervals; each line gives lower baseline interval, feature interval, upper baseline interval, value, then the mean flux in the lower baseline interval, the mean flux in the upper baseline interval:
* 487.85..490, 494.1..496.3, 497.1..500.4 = 0.059 mag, 26.4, 24.1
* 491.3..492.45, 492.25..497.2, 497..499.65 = 0.042 mag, 26.7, 23.9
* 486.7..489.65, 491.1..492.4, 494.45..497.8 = -0.037 mag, 26.7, 24.7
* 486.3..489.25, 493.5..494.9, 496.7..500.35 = 0.096 mag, 26.3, 24.4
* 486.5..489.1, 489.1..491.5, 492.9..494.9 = -0.048 mag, 26.8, 23.3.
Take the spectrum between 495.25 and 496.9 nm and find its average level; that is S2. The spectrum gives 25.3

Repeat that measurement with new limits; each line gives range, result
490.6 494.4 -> 25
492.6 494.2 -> 24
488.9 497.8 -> 25.1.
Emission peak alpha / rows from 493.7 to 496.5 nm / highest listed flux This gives 30.7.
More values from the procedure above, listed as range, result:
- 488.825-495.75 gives 33.4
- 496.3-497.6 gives 29.6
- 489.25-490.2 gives 33.1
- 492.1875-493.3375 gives 30.2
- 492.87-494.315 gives 28.7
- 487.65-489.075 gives 32.6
